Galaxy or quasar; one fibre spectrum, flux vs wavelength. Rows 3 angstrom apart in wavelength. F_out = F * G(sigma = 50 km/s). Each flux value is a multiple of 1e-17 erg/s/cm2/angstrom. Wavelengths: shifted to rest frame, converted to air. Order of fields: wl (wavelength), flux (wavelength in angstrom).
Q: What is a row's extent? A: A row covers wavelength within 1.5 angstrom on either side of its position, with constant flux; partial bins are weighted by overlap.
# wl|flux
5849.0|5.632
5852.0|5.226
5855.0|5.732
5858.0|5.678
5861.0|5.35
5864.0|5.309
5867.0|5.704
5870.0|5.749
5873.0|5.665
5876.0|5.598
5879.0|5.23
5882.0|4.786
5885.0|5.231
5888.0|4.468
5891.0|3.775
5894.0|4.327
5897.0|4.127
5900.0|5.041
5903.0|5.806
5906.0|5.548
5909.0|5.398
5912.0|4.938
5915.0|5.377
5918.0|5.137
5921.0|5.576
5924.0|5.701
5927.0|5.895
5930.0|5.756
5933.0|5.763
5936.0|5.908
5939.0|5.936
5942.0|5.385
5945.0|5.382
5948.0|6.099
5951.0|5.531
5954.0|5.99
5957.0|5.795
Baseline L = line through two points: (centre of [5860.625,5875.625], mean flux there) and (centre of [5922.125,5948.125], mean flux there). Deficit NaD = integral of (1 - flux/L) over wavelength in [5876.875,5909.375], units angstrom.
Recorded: 4.4 angstrom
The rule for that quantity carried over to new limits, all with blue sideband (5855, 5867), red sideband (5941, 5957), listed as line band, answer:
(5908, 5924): 0.9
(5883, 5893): 1.9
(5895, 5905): 1.1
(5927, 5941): -0.4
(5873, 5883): 0.5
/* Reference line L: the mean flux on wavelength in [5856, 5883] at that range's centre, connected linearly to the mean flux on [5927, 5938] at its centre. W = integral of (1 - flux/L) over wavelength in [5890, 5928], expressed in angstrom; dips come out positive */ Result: 3.8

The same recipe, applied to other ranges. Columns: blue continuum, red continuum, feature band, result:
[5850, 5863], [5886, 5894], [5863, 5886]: -2.9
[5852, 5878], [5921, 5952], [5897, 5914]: 1.3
